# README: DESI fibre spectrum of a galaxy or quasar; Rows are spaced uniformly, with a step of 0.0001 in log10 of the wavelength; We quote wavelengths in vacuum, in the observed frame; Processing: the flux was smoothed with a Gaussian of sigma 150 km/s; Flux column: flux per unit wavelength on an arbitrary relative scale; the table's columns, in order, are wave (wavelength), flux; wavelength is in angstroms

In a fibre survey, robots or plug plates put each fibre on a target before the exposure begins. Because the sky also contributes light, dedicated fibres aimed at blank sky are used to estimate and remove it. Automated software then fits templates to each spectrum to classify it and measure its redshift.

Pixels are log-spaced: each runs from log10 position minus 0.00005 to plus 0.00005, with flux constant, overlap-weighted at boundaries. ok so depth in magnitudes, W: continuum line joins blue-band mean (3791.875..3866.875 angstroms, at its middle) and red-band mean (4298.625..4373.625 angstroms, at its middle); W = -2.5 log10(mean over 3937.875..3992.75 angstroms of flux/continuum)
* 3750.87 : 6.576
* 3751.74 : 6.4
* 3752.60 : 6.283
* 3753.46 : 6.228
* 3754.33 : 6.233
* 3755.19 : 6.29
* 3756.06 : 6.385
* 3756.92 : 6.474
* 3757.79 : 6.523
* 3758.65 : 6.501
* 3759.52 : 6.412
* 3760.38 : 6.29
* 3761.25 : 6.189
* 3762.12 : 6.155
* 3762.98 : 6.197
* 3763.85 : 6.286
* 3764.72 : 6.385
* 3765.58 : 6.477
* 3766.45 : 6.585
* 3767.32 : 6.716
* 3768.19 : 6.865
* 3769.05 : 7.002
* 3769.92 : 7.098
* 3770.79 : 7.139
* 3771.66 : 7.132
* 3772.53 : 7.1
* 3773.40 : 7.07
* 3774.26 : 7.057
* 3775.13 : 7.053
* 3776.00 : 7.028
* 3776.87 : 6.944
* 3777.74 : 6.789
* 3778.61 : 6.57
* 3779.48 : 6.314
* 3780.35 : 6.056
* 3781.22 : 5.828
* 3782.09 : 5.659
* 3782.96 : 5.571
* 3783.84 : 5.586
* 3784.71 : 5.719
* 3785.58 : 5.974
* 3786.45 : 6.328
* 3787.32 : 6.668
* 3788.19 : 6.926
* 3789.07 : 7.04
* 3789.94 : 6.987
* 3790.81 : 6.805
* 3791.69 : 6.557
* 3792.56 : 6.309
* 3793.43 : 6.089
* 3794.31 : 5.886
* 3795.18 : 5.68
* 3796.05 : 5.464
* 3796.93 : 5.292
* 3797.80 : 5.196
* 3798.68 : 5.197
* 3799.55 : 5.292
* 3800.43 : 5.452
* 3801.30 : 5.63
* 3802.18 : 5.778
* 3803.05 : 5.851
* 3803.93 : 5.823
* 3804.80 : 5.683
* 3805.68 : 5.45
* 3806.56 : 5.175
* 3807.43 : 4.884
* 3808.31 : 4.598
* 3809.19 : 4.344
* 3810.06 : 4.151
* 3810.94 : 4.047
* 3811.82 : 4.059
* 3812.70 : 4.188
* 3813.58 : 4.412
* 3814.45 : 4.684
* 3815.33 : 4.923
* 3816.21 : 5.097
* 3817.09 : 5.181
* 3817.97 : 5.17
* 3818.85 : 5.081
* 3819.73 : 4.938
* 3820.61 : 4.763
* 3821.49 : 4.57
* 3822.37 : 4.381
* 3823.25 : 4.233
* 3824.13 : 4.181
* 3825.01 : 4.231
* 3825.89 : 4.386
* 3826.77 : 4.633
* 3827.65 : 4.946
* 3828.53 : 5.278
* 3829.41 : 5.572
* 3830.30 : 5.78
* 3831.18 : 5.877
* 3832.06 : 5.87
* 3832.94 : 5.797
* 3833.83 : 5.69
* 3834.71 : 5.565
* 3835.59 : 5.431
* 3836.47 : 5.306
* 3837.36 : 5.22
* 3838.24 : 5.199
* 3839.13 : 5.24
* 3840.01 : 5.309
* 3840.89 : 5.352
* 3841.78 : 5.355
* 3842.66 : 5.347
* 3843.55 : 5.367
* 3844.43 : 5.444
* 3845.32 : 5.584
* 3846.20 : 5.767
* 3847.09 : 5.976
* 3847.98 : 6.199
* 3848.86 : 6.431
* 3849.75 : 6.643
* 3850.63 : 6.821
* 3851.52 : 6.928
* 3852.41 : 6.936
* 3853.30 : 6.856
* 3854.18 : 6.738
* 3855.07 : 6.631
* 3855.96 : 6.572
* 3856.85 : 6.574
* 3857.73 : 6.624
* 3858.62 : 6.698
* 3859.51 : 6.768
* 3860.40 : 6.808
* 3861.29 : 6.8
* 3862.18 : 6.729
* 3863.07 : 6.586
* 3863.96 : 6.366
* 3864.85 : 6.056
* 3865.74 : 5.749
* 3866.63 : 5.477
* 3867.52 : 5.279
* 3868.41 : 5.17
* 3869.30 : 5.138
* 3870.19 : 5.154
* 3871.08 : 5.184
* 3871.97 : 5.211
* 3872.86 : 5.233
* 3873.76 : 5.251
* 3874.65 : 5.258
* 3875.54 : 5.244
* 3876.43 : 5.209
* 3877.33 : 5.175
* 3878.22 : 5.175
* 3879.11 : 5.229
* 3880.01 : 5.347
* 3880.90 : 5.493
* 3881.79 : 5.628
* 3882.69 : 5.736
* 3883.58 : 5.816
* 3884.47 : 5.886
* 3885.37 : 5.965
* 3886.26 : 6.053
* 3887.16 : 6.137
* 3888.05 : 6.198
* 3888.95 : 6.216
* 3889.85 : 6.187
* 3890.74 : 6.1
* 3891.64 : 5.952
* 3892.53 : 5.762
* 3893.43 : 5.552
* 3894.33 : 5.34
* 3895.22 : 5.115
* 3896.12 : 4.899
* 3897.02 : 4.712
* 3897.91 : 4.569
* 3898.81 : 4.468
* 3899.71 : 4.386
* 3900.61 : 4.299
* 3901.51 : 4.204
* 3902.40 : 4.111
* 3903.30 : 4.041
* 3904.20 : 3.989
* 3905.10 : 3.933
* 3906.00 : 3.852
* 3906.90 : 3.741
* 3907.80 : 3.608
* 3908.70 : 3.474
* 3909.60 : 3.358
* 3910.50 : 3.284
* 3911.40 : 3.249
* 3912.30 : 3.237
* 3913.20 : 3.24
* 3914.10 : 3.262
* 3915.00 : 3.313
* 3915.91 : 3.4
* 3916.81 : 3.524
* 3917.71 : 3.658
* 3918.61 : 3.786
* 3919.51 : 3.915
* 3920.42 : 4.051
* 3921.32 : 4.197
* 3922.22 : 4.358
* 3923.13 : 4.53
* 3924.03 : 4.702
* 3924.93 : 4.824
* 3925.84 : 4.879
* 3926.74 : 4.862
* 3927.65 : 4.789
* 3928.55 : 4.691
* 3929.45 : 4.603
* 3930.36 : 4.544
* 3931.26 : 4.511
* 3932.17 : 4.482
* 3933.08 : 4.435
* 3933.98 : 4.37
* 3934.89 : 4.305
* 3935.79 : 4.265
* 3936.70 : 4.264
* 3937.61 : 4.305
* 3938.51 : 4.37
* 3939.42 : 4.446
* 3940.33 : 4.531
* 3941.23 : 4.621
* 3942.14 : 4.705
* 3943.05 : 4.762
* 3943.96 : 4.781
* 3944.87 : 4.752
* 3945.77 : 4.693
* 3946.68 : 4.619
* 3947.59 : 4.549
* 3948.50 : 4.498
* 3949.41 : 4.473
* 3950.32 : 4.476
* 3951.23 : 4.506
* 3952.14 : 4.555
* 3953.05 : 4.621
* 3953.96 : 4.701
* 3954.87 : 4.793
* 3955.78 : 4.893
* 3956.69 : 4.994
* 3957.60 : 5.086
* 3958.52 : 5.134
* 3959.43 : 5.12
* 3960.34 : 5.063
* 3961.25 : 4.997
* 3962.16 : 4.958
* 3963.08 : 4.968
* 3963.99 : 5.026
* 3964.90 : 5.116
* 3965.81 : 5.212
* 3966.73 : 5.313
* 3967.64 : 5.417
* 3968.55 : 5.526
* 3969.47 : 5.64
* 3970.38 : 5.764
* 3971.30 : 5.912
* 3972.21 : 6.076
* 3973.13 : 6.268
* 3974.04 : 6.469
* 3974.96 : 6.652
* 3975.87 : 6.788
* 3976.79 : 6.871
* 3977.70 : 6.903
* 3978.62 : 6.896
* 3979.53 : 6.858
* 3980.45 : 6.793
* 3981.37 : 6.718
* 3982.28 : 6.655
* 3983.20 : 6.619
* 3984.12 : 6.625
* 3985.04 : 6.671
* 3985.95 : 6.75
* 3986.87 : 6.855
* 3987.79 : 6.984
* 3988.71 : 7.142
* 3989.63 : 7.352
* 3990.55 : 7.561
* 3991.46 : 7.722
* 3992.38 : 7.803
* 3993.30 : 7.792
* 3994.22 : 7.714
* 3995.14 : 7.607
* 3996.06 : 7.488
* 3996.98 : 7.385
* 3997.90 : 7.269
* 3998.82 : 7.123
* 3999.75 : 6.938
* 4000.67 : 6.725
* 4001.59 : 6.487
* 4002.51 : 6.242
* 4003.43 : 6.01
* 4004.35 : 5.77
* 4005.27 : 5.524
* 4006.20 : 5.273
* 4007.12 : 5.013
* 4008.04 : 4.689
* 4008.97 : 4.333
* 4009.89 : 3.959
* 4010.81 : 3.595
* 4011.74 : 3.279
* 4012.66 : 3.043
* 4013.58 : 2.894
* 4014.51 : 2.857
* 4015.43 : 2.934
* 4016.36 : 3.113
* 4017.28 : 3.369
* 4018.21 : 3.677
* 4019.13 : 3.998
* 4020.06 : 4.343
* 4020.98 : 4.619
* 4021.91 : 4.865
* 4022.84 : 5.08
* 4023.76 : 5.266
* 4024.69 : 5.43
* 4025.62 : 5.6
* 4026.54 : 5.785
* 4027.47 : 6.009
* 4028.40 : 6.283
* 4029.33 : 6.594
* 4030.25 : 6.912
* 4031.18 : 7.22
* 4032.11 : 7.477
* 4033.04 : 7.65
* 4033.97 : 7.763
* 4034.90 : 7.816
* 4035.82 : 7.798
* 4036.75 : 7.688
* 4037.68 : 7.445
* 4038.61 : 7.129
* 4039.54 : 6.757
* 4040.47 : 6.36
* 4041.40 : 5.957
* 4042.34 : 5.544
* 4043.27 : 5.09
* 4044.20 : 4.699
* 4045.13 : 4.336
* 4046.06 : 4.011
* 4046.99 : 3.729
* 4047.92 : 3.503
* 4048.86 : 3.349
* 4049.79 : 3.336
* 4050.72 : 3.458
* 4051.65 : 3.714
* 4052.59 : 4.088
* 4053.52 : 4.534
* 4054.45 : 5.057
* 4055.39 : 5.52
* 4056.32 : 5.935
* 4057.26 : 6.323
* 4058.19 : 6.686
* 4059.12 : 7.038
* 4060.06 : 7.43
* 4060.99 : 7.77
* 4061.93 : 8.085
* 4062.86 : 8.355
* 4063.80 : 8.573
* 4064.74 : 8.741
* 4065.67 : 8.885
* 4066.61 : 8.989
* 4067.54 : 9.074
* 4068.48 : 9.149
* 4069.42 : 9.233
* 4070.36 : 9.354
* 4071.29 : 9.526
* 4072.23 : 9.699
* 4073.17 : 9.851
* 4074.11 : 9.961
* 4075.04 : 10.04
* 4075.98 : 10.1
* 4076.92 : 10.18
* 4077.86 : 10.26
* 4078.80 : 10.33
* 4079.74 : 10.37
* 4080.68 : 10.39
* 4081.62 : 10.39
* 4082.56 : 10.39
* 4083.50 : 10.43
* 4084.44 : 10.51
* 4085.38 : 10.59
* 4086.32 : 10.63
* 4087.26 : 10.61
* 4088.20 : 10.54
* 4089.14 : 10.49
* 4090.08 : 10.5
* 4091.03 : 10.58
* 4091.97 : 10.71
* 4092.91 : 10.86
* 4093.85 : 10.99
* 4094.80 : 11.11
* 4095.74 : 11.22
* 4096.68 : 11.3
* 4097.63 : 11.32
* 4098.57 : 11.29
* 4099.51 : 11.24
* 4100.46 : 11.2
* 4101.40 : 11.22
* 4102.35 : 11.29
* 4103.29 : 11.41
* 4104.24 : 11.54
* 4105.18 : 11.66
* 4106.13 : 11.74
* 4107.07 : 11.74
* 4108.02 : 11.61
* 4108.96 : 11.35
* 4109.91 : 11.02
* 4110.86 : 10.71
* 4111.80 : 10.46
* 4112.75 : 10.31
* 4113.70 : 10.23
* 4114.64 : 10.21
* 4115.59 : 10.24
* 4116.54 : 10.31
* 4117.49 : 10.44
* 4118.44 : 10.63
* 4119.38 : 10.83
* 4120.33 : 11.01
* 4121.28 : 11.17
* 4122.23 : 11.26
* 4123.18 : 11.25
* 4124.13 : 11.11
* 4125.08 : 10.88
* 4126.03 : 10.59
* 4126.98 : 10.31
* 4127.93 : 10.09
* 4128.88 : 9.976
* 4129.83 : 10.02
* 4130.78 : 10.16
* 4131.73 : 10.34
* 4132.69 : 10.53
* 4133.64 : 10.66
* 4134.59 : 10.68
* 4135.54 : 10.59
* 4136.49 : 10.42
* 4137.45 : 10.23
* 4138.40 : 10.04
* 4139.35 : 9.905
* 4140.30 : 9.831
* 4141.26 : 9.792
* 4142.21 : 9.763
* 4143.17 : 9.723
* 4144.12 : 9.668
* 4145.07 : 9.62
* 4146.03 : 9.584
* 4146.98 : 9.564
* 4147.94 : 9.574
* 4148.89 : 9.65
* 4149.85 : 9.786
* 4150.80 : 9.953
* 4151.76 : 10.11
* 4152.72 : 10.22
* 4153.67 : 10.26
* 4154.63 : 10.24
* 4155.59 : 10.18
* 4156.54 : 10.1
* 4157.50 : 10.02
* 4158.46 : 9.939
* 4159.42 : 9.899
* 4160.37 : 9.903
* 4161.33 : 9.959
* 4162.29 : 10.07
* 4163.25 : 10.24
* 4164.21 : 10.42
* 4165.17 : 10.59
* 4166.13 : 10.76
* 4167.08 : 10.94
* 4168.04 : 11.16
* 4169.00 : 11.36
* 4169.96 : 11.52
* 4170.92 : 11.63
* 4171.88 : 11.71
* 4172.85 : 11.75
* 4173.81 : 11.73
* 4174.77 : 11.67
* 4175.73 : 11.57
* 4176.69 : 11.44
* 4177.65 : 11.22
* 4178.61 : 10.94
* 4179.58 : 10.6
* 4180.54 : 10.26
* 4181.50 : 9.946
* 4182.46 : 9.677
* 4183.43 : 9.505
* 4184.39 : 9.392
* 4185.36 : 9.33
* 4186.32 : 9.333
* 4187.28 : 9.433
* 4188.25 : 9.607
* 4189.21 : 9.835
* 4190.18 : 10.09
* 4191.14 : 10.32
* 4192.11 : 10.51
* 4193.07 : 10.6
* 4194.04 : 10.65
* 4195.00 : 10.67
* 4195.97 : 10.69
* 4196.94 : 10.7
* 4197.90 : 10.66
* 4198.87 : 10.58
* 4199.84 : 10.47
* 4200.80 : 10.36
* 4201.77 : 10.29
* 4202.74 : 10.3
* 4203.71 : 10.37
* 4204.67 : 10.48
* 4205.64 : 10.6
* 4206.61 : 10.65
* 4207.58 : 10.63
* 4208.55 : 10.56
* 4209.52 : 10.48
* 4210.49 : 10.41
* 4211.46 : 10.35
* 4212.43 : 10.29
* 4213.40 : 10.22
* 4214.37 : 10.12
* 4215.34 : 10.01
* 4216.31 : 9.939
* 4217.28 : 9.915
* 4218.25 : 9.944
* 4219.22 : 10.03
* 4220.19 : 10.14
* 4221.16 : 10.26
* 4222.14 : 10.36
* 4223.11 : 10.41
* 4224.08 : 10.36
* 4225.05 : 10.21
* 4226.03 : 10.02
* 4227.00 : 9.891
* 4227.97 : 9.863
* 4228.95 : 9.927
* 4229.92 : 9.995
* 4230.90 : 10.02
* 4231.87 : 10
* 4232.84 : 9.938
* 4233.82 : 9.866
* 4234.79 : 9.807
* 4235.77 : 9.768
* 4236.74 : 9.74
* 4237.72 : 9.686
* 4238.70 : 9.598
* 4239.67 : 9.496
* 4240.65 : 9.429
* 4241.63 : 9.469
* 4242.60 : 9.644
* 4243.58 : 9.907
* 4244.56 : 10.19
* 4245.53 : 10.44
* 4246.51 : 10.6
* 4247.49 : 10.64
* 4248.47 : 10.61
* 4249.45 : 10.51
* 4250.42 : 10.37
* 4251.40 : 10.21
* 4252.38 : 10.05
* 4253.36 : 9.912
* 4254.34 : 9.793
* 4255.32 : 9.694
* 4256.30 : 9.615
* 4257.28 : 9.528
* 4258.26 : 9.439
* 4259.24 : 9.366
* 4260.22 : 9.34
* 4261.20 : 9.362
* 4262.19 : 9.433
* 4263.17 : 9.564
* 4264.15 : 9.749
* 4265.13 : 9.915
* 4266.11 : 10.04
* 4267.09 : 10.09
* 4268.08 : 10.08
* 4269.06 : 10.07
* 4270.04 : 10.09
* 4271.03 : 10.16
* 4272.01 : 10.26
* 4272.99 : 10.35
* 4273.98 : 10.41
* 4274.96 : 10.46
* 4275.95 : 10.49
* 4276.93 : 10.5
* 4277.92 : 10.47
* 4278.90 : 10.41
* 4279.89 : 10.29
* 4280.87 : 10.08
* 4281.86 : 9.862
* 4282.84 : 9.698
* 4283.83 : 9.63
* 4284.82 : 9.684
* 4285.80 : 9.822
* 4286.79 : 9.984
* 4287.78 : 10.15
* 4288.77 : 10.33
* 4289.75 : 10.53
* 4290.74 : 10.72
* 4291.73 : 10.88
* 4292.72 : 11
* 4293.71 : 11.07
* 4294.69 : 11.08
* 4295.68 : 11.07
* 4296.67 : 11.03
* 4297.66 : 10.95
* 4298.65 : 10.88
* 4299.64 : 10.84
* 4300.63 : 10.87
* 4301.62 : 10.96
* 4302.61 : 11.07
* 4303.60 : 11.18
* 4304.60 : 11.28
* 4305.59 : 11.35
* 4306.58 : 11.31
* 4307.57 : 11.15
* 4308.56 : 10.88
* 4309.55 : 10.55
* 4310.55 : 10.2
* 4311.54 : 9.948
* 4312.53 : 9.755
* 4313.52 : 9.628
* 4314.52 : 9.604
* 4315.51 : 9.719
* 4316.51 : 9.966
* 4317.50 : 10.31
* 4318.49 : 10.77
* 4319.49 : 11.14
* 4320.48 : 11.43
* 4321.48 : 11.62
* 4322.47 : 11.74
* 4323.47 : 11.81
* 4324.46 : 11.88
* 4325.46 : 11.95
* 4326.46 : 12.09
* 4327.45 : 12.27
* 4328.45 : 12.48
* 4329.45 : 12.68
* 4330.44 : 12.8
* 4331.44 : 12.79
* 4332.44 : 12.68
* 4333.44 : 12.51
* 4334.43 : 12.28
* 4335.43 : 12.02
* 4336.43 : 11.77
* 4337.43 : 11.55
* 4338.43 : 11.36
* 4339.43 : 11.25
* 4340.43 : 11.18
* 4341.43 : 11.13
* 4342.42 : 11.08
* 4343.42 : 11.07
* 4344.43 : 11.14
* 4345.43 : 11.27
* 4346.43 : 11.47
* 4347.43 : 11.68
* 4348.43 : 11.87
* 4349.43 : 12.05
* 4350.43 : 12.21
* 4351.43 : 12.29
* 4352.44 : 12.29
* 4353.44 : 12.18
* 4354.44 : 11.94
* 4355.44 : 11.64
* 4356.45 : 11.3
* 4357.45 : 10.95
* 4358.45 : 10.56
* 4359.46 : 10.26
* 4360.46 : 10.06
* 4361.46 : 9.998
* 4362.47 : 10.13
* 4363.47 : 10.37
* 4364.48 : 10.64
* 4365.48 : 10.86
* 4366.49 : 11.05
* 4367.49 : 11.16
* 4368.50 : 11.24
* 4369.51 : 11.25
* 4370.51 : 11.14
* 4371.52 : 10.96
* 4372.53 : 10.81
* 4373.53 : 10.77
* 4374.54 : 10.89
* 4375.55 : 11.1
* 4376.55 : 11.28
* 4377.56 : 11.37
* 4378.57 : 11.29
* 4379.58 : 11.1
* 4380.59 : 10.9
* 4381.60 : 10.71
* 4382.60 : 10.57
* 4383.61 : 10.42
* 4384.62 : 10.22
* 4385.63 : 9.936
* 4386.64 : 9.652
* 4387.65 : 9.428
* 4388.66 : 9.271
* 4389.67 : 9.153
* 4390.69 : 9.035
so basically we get 0.25 mag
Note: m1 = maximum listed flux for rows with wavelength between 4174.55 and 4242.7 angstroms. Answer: 11.67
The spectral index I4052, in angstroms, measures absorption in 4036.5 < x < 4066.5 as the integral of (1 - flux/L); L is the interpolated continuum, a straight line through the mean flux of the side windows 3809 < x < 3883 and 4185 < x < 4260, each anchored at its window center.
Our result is 7.8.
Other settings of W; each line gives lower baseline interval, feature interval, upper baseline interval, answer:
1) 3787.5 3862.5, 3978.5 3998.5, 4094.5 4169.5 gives 0.15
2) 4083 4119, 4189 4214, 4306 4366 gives 0.06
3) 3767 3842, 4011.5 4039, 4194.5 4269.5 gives 0.40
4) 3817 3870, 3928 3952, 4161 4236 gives 0.47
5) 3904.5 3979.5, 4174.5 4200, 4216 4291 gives -0.17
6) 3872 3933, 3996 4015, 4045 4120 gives 0.34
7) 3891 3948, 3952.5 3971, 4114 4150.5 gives 0.08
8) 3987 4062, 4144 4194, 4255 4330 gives -0.24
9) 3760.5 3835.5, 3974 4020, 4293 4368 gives 0.29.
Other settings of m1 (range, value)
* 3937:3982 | 6.903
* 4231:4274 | 10.64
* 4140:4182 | 11.75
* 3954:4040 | 7.816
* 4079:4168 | 11.74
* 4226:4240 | 10.02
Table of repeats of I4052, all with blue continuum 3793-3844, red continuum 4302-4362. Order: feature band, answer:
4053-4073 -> 0.7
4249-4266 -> 1.1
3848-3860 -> -2.4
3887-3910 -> 5.0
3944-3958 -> 4.3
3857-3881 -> 0.0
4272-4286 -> 0.7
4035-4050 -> 4.4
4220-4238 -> 0.1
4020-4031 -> 2.9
